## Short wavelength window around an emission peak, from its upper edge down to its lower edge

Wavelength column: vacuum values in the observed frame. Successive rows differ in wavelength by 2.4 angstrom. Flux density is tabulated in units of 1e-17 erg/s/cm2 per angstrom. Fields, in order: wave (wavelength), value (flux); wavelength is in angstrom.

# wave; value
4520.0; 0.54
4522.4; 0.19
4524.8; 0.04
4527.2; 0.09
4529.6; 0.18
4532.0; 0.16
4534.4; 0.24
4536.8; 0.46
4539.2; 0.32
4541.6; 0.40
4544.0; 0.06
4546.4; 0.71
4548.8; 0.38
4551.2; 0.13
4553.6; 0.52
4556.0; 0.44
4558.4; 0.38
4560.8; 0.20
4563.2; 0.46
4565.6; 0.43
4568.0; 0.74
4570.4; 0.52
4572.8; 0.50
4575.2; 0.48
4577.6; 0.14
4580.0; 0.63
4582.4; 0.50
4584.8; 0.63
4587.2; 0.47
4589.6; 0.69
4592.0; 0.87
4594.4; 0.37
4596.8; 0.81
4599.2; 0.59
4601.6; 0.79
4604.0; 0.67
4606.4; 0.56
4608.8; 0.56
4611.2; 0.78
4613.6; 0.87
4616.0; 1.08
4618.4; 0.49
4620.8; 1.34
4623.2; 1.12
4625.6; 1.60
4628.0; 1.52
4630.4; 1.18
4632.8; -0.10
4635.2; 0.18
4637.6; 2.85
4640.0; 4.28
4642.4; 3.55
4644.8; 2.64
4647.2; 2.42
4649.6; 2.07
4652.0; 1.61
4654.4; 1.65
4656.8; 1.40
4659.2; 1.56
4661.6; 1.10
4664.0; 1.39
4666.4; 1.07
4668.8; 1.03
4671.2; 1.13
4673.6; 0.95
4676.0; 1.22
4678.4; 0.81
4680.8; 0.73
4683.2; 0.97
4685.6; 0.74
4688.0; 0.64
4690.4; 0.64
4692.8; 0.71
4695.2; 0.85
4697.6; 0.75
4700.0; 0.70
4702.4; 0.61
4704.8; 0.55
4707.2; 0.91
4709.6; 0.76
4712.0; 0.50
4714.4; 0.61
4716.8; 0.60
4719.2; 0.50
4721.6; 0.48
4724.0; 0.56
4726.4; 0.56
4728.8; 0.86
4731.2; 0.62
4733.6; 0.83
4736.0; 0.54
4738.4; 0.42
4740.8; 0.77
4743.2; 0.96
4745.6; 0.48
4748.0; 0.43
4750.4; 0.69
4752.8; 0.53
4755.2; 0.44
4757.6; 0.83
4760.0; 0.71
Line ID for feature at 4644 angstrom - Lyman alpha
